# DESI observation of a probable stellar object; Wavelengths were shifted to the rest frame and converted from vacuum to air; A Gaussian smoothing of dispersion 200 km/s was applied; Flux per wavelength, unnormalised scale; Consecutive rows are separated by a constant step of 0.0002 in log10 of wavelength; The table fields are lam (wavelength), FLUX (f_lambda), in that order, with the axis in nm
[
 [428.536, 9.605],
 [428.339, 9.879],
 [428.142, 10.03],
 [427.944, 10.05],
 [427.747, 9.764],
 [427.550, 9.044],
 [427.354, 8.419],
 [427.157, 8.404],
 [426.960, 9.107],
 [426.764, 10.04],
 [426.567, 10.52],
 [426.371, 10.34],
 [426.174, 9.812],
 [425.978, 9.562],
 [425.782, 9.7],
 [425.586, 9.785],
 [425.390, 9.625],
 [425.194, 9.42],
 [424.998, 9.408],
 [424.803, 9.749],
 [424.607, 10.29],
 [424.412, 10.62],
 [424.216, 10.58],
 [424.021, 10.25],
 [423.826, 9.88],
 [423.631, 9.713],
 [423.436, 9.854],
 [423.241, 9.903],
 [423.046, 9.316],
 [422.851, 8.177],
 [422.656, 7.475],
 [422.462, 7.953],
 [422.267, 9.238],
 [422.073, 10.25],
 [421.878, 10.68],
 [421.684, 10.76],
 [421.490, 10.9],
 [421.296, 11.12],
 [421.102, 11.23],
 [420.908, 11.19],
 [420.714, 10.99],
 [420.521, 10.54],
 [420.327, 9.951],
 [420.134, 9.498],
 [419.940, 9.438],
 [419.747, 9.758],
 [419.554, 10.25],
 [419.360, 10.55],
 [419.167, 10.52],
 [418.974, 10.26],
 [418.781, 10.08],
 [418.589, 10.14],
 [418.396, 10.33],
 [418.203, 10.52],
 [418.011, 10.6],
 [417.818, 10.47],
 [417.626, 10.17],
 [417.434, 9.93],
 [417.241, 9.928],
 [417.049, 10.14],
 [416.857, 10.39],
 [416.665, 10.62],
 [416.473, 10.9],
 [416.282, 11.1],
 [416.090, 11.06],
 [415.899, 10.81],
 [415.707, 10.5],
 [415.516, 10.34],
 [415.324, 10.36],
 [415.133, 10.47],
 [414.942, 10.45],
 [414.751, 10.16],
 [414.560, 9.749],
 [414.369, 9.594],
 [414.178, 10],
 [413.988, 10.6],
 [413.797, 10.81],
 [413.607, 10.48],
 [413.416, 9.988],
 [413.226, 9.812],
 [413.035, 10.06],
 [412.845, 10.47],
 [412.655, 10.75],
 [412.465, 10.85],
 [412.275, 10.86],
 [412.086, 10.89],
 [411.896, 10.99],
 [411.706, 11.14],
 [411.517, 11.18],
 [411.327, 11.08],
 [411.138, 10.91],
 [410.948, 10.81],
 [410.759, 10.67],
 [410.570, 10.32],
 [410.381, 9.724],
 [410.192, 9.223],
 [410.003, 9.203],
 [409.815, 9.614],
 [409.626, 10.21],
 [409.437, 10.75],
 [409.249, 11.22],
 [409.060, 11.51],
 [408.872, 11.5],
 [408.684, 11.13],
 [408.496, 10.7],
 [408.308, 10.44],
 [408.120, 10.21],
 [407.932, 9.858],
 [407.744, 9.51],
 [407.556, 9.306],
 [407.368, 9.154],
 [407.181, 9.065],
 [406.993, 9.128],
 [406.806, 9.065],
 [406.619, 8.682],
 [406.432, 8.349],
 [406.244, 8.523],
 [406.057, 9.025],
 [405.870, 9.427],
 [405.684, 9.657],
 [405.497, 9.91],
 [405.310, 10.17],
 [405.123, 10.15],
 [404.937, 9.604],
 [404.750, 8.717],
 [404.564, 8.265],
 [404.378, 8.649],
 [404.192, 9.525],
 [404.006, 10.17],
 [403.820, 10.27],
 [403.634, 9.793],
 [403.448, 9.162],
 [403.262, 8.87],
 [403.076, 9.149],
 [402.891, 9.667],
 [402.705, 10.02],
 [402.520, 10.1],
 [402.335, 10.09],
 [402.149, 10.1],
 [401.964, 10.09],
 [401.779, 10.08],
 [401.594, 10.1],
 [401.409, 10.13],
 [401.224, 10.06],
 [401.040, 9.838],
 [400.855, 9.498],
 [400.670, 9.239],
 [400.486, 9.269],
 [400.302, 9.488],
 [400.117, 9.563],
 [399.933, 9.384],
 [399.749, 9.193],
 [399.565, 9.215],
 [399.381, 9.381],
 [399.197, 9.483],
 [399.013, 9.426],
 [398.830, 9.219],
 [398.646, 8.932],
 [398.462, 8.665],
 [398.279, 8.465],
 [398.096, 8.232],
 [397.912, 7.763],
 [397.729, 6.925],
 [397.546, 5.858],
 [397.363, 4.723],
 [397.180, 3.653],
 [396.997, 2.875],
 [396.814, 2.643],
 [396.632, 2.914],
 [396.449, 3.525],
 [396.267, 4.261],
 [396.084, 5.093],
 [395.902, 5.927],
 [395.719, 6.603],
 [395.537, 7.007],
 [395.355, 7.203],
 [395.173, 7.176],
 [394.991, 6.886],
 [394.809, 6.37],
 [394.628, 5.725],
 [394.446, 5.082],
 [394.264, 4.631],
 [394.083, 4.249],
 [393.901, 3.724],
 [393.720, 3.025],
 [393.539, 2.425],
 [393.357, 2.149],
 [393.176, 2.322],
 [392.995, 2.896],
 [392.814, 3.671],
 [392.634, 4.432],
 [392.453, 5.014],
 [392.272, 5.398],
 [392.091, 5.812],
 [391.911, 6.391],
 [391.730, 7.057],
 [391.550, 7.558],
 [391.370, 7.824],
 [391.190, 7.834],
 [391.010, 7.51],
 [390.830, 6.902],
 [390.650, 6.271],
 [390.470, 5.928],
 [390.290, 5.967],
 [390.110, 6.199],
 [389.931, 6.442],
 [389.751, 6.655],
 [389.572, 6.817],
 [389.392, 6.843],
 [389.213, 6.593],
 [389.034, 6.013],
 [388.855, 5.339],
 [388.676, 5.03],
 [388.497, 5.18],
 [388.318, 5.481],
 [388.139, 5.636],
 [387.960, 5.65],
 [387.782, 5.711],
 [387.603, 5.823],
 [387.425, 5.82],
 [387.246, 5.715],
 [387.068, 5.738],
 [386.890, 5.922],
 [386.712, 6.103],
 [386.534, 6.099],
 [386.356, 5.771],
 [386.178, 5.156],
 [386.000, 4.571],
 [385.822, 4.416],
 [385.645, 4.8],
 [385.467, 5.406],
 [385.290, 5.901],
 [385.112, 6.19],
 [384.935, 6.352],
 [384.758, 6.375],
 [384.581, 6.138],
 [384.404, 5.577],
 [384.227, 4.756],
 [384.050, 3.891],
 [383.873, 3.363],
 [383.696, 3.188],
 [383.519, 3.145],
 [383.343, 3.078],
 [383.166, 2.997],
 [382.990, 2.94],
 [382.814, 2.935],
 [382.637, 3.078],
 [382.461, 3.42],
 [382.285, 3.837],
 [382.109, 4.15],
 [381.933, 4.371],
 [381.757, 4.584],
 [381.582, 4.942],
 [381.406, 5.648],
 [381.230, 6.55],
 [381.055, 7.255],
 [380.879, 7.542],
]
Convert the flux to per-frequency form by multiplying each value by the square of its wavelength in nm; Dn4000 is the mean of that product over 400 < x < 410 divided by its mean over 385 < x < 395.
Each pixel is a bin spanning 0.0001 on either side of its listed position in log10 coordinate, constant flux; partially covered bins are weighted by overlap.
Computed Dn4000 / 1.90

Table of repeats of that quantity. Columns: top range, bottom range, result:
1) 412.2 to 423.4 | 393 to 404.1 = 1.51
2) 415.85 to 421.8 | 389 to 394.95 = 2.17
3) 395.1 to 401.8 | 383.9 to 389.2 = 1.46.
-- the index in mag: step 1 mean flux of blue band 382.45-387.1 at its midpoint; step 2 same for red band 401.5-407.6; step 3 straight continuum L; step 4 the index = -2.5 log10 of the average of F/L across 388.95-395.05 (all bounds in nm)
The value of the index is 0.15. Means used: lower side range 4.73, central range 5.54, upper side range 9.46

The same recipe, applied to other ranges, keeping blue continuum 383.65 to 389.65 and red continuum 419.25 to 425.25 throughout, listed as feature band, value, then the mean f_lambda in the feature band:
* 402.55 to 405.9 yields -0.228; 9.52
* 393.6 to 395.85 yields 0.170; 5.6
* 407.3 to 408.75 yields -0.219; 10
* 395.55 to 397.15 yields 0.474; 4.34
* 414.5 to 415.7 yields -0.136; 10.3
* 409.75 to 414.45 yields -0.195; 10.4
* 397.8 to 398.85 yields -0.208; 8.46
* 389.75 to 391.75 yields -0.136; 6.85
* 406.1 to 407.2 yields -0.099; 8.79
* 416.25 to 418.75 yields -0.111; 10.4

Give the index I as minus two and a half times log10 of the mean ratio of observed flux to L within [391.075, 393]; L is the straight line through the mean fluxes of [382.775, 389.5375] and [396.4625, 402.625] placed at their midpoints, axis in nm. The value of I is 0.10 mag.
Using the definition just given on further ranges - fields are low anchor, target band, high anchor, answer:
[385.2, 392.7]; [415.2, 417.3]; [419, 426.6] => -0.15 mag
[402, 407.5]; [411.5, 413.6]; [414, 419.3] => -0.06 mag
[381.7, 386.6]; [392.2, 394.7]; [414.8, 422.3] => 0.49 mag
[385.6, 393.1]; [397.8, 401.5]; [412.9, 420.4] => -0.22 mag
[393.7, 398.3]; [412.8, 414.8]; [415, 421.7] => -0.08 mag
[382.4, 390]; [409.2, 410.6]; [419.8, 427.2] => -0.22 mag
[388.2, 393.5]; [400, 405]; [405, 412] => -0.13 mag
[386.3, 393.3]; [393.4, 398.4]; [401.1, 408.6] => 0.36 mag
